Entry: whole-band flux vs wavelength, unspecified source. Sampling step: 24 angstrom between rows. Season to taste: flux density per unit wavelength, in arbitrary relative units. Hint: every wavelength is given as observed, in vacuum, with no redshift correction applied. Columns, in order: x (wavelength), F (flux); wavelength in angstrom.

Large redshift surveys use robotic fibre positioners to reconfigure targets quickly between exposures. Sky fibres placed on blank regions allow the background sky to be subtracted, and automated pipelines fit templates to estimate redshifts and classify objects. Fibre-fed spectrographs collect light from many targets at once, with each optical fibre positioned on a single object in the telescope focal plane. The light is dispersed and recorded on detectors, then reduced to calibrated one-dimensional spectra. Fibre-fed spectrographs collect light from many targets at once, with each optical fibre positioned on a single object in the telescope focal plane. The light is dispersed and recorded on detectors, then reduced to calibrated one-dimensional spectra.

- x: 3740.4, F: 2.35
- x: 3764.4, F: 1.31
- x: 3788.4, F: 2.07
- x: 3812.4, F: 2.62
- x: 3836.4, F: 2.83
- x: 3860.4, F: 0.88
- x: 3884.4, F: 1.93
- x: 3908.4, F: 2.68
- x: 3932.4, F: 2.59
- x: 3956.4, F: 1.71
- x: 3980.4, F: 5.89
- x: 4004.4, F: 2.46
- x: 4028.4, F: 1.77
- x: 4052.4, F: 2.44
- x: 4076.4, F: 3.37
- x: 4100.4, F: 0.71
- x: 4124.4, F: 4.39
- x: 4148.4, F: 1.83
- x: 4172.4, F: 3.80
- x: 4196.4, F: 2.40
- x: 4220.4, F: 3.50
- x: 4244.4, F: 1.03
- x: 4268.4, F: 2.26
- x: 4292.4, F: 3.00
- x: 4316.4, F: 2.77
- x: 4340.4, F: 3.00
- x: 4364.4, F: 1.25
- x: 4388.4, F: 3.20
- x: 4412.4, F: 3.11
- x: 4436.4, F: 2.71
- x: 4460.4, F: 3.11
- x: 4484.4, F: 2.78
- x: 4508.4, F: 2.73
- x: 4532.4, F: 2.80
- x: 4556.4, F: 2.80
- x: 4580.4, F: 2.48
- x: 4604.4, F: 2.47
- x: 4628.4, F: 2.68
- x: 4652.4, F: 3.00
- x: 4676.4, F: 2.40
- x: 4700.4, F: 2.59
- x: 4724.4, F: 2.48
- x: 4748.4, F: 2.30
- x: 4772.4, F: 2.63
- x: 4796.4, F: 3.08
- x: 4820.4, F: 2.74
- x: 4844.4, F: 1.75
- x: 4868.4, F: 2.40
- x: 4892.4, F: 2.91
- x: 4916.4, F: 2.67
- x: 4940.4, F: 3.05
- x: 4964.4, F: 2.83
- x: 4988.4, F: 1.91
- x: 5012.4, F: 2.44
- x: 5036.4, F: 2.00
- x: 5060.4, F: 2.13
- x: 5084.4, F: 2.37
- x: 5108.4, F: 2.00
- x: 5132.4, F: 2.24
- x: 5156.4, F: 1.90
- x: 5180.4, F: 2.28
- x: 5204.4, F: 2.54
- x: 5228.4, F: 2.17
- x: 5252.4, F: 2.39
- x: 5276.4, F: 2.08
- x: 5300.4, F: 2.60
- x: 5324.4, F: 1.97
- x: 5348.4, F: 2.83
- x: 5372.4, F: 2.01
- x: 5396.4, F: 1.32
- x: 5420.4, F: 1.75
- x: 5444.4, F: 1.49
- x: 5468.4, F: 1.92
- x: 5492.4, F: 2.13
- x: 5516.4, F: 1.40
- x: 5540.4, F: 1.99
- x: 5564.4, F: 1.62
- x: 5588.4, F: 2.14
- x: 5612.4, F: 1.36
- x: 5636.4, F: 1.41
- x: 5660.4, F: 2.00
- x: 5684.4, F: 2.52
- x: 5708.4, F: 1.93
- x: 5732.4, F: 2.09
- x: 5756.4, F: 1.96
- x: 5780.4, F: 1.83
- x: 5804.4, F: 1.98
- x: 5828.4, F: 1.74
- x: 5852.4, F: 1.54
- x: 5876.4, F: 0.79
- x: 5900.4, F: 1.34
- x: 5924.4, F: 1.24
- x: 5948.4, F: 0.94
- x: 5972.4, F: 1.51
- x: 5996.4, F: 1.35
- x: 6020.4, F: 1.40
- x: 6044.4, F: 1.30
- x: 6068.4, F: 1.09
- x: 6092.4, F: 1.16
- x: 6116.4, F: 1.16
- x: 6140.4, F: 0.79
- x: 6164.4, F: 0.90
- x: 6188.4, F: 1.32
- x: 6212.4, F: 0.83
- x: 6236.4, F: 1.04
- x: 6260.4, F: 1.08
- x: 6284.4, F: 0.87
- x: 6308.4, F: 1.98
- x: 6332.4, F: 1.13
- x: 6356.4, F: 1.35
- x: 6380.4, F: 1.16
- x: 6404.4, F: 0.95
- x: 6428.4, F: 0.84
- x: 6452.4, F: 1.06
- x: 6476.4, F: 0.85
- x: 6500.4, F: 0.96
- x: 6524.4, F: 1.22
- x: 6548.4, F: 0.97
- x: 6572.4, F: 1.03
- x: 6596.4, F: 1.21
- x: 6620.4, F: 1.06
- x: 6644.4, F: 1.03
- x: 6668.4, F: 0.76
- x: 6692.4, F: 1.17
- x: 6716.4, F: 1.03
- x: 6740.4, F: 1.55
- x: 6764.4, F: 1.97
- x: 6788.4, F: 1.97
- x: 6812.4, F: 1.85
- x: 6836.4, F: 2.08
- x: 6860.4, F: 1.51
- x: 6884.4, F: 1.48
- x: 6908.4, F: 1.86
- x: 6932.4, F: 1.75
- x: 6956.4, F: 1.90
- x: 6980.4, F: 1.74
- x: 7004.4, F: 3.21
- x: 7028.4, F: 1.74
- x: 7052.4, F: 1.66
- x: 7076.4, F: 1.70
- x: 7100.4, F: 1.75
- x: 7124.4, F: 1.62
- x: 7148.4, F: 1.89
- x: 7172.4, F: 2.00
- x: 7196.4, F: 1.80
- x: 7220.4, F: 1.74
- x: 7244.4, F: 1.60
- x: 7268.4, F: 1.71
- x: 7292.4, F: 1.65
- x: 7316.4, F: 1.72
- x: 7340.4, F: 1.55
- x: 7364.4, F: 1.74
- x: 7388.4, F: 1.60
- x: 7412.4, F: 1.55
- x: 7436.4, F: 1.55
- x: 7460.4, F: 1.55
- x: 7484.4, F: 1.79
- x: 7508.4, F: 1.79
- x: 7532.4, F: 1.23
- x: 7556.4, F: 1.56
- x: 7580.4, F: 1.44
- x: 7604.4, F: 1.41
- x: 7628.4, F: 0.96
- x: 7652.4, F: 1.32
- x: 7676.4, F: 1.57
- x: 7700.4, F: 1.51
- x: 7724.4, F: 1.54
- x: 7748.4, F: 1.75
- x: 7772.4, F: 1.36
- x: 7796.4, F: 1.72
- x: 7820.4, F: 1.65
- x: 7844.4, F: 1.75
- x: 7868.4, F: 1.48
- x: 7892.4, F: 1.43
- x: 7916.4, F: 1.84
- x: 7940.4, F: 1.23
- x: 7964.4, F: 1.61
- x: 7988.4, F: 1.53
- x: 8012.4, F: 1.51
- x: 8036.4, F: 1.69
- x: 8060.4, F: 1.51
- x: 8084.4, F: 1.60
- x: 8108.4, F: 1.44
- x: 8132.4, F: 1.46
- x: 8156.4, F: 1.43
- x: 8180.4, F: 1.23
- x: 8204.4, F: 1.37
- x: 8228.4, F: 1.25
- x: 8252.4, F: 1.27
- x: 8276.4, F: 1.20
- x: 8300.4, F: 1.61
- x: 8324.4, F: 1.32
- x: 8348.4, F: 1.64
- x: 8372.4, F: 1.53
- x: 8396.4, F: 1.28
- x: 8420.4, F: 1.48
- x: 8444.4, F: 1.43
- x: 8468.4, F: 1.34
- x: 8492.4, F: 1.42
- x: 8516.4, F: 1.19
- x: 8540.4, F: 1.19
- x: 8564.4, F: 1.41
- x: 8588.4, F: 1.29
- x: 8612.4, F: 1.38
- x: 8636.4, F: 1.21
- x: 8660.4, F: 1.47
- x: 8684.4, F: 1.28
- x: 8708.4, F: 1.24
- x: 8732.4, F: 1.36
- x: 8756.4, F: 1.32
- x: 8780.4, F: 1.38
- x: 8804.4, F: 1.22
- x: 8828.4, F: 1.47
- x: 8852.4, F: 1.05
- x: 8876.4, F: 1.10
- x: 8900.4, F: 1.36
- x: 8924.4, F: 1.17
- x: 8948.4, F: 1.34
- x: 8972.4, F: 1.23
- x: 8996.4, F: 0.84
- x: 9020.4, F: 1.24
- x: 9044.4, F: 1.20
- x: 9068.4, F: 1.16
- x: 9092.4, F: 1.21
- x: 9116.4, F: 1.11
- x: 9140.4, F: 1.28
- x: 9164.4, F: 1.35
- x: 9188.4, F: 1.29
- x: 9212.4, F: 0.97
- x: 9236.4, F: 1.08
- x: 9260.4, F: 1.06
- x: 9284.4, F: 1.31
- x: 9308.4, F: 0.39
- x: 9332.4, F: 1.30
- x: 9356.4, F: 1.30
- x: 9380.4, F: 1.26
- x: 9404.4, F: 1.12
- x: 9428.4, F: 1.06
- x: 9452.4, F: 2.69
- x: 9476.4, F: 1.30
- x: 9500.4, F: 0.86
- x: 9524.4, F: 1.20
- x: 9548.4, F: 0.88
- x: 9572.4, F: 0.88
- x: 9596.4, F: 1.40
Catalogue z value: 0.067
